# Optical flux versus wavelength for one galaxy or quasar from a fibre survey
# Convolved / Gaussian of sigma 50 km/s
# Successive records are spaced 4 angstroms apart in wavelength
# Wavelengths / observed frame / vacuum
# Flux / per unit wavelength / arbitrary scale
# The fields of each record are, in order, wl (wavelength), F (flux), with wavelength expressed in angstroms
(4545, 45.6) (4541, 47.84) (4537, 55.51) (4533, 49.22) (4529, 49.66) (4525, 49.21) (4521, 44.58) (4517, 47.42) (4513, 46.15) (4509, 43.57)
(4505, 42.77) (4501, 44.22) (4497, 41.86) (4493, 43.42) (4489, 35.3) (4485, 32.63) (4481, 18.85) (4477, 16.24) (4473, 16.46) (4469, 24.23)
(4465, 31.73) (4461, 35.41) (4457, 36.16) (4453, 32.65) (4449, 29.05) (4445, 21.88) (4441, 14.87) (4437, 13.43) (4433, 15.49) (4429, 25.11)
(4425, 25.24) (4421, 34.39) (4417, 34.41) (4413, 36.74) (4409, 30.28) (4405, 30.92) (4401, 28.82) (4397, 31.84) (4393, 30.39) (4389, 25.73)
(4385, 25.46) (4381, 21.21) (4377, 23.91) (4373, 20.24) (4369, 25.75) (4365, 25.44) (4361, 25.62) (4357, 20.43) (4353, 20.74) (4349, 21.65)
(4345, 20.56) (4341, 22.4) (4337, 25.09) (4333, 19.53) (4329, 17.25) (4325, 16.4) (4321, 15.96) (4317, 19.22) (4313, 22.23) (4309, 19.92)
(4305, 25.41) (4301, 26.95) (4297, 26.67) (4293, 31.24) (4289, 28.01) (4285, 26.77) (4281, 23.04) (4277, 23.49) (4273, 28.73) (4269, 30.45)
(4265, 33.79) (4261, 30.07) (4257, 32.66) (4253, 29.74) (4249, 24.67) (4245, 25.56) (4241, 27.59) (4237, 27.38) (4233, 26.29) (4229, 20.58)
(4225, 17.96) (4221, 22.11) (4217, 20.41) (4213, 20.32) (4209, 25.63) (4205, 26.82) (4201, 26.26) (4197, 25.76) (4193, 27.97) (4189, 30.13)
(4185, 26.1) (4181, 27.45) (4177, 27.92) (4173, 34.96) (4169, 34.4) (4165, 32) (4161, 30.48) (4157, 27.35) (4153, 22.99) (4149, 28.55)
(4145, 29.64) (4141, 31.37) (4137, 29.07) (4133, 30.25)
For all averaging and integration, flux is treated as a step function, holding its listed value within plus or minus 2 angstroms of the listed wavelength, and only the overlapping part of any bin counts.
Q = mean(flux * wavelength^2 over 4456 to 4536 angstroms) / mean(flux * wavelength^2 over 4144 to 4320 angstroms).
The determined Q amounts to 1.6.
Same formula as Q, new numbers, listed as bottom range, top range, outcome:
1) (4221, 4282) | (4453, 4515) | 1.41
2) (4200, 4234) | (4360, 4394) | 1.17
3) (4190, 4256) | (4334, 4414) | 1.10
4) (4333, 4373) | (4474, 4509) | 1.61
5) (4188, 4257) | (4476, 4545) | 1.91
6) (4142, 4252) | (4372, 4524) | 1.29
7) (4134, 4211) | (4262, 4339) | 0.90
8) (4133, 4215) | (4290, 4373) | 0.85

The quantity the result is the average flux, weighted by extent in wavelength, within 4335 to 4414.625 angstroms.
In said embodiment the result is 25.6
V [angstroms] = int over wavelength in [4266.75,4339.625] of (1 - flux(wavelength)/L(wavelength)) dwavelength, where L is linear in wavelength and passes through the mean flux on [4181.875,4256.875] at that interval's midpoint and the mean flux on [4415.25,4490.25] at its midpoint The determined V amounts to 5.1 angstroms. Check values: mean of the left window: 25.3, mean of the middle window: 23.7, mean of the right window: 25.9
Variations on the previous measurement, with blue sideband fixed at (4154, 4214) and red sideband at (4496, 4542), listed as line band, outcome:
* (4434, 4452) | 9.5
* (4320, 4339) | 9.1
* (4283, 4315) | 8.1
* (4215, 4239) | 6.5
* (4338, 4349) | 4.5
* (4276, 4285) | 2.6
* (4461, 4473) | 4.6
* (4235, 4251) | 2.7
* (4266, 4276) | 1.1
